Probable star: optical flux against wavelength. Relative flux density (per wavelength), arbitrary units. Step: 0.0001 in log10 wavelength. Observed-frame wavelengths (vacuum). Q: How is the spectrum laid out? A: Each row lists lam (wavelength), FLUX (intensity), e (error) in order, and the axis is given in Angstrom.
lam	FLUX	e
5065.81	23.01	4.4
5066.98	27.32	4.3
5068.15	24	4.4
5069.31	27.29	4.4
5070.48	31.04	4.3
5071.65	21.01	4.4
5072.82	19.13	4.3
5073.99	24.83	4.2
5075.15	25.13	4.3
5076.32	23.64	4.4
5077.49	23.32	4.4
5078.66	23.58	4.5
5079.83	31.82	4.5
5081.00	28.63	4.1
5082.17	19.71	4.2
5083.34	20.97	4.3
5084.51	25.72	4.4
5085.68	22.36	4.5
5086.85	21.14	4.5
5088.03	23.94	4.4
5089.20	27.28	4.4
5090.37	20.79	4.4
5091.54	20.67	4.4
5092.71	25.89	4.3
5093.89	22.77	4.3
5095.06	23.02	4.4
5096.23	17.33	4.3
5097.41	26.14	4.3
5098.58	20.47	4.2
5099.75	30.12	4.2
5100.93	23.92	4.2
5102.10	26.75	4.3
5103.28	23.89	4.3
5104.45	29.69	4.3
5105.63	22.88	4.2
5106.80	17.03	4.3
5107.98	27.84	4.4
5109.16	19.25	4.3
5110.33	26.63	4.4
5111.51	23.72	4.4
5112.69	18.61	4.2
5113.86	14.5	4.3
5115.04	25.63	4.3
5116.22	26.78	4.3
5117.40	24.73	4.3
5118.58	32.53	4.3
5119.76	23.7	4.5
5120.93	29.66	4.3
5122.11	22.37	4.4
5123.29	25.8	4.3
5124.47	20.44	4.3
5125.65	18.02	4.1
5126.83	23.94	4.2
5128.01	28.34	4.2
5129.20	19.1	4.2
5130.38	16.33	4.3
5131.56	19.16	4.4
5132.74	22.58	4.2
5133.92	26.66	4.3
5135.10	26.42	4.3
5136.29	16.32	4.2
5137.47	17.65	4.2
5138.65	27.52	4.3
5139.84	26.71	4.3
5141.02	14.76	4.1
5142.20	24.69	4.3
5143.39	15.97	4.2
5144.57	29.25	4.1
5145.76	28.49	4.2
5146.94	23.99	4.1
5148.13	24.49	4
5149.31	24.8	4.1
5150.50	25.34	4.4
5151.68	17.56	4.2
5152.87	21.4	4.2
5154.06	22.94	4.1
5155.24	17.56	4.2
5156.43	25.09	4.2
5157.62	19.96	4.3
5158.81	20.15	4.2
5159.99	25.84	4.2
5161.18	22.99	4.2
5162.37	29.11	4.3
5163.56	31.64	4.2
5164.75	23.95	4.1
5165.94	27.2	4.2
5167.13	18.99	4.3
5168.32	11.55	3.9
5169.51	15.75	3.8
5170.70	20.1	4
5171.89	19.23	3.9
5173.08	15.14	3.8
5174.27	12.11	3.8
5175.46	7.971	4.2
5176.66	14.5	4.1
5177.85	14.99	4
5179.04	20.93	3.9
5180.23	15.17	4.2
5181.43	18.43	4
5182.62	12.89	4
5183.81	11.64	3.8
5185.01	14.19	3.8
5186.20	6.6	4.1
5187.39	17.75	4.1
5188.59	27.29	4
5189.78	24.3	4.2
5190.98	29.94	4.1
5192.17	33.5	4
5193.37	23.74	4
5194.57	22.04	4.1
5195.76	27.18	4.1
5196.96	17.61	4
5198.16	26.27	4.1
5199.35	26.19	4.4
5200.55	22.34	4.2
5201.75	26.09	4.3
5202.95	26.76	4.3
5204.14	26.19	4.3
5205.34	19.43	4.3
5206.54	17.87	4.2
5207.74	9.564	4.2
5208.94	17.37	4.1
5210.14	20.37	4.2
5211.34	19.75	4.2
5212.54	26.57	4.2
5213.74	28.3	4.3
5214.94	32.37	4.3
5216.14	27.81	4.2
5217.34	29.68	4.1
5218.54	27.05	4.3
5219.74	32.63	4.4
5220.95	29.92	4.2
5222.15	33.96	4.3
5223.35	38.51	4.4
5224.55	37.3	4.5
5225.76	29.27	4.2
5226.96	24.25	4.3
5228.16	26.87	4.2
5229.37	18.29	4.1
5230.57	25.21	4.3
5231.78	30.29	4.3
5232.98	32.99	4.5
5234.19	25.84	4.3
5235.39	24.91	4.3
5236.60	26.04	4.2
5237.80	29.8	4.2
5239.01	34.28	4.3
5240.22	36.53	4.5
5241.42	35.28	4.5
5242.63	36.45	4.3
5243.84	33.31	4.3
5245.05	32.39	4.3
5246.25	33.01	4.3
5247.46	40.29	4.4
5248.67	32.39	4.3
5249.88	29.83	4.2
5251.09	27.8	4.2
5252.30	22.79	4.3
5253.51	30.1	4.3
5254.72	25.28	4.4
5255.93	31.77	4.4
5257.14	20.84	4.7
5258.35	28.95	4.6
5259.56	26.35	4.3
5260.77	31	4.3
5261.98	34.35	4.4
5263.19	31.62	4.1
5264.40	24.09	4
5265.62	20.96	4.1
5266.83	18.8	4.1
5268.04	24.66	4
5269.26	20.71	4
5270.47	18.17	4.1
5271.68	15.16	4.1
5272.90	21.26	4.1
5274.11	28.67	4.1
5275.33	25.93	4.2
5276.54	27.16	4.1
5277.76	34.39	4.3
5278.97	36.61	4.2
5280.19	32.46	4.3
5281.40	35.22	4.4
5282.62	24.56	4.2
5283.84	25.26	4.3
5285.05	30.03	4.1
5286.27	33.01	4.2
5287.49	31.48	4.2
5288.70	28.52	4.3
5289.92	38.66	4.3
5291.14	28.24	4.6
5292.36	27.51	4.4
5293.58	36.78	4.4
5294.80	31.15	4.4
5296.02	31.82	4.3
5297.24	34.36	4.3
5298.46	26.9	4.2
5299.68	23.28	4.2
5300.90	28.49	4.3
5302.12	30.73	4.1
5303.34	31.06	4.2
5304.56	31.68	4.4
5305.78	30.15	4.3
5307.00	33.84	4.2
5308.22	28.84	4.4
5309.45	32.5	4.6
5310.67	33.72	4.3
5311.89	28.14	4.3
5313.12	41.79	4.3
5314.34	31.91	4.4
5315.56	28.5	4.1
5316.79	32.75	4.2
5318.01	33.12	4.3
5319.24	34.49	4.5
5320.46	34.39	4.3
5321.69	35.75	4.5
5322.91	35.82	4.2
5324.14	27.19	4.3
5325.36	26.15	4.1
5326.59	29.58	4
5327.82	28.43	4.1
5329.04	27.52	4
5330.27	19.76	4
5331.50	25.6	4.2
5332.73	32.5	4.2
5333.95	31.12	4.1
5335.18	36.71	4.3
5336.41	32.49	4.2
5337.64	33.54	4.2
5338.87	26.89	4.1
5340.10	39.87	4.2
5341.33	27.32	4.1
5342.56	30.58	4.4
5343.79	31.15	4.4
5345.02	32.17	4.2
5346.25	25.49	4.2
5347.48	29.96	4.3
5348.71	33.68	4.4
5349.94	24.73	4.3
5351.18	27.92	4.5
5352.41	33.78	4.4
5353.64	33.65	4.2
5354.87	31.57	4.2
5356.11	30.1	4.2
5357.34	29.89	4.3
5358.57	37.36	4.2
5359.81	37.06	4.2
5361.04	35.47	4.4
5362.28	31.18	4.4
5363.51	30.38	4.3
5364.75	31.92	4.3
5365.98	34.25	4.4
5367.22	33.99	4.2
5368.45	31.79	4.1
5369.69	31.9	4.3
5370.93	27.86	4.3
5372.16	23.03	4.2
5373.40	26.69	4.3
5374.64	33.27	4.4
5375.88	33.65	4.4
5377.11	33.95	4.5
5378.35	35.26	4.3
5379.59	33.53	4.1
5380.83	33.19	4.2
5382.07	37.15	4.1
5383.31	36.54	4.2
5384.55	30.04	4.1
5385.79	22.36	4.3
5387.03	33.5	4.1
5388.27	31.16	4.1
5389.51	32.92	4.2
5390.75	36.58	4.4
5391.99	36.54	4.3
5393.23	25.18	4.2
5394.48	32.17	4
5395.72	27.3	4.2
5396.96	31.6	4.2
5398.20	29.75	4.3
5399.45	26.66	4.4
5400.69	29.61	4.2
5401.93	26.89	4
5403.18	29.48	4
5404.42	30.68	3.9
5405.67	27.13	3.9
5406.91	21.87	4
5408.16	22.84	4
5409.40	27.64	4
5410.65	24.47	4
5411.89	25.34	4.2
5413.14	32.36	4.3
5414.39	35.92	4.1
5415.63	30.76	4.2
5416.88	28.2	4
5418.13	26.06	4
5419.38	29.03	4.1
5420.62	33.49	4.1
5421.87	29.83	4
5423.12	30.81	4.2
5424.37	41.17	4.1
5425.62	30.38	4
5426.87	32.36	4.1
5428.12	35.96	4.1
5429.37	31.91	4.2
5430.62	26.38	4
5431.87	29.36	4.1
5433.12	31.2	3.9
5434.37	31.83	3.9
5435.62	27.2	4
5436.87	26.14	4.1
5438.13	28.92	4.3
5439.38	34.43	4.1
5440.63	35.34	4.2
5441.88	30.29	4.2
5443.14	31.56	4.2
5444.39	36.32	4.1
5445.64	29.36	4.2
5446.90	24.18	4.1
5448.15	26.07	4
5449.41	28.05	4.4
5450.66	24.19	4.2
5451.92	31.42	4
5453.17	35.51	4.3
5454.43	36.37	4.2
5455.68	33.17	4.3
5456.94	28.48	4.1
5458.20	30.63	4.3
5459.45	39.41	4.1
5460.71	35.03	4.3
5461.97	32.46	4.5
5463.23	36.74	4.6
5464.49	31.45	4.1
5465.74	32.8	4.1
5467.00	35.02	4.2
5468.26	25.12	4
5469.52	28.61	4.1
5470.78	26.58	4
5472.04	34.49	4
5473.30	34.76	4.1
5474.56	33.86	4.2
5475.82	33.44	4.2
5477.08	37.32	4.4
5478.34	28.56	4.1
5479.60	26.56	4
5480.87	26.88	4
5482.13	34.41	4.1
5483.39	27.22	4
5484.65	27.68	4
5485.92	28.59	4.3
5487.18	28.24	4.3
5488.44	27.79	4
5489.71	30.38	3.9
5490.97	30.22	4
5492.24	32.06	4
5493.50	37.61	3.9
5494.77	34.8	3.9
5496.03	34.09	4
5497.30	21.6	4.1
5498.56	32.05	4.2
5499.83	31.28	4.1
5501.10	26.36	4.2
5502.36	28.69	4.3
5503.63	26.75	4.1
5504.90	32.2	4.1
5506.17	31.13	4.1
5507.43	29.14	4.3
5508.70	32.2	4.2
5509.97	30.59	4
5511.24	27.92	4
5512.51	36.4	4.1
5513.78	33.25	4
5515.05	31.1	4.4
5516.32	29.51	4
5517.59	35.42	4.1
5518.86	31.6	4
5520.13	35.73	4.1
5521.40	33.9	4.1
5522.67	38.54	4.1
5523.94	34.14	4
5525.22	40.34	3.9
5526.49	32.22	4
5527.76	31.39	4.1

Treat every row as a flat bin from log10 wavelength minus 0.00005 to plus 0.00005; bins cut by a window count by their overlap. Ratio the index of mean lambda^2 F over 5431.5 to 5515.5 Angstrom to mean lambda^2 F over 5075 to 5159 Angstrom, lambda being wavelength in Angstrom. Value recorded 1.5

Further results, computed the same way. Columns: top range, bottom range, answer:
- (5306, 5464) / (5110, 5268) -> 1.37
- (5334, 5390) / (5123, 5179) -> 1.62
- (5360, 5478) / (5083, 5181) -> 1.56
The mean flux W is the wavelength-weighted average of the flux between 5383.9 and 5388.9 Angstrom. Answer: 29.3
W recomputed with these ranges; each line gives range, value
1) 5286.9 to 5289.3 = 30.1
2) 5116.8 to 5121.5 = 27.7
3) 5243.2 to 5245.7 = 32.9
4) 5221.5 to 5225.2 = 36.4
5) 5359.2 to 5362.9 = 34.6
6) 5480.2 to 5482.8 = 30.5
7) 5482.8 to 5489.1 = 27.9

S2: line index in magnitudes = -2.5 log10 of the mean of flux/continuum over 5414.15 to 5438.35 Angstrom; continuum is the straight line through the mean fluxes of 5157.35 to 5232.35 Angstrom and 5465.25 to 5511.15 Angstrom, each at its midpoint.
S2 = -0.07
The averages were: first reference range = 22.7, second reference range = 30.5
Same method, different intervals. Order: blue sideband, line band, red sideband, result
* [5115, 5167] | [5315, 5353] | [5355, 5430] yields -0.05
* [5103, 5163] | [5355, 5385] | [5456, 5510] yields -0.14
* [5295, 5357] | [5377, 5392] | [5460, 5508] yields -0.08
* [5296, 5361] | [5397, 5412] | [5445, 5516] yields 0.15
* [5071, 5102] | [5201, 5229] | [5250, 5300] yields 0.01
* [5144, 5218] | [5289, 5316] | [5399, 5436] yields -0.22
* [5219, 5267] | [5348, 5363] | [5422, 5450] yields -0.06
